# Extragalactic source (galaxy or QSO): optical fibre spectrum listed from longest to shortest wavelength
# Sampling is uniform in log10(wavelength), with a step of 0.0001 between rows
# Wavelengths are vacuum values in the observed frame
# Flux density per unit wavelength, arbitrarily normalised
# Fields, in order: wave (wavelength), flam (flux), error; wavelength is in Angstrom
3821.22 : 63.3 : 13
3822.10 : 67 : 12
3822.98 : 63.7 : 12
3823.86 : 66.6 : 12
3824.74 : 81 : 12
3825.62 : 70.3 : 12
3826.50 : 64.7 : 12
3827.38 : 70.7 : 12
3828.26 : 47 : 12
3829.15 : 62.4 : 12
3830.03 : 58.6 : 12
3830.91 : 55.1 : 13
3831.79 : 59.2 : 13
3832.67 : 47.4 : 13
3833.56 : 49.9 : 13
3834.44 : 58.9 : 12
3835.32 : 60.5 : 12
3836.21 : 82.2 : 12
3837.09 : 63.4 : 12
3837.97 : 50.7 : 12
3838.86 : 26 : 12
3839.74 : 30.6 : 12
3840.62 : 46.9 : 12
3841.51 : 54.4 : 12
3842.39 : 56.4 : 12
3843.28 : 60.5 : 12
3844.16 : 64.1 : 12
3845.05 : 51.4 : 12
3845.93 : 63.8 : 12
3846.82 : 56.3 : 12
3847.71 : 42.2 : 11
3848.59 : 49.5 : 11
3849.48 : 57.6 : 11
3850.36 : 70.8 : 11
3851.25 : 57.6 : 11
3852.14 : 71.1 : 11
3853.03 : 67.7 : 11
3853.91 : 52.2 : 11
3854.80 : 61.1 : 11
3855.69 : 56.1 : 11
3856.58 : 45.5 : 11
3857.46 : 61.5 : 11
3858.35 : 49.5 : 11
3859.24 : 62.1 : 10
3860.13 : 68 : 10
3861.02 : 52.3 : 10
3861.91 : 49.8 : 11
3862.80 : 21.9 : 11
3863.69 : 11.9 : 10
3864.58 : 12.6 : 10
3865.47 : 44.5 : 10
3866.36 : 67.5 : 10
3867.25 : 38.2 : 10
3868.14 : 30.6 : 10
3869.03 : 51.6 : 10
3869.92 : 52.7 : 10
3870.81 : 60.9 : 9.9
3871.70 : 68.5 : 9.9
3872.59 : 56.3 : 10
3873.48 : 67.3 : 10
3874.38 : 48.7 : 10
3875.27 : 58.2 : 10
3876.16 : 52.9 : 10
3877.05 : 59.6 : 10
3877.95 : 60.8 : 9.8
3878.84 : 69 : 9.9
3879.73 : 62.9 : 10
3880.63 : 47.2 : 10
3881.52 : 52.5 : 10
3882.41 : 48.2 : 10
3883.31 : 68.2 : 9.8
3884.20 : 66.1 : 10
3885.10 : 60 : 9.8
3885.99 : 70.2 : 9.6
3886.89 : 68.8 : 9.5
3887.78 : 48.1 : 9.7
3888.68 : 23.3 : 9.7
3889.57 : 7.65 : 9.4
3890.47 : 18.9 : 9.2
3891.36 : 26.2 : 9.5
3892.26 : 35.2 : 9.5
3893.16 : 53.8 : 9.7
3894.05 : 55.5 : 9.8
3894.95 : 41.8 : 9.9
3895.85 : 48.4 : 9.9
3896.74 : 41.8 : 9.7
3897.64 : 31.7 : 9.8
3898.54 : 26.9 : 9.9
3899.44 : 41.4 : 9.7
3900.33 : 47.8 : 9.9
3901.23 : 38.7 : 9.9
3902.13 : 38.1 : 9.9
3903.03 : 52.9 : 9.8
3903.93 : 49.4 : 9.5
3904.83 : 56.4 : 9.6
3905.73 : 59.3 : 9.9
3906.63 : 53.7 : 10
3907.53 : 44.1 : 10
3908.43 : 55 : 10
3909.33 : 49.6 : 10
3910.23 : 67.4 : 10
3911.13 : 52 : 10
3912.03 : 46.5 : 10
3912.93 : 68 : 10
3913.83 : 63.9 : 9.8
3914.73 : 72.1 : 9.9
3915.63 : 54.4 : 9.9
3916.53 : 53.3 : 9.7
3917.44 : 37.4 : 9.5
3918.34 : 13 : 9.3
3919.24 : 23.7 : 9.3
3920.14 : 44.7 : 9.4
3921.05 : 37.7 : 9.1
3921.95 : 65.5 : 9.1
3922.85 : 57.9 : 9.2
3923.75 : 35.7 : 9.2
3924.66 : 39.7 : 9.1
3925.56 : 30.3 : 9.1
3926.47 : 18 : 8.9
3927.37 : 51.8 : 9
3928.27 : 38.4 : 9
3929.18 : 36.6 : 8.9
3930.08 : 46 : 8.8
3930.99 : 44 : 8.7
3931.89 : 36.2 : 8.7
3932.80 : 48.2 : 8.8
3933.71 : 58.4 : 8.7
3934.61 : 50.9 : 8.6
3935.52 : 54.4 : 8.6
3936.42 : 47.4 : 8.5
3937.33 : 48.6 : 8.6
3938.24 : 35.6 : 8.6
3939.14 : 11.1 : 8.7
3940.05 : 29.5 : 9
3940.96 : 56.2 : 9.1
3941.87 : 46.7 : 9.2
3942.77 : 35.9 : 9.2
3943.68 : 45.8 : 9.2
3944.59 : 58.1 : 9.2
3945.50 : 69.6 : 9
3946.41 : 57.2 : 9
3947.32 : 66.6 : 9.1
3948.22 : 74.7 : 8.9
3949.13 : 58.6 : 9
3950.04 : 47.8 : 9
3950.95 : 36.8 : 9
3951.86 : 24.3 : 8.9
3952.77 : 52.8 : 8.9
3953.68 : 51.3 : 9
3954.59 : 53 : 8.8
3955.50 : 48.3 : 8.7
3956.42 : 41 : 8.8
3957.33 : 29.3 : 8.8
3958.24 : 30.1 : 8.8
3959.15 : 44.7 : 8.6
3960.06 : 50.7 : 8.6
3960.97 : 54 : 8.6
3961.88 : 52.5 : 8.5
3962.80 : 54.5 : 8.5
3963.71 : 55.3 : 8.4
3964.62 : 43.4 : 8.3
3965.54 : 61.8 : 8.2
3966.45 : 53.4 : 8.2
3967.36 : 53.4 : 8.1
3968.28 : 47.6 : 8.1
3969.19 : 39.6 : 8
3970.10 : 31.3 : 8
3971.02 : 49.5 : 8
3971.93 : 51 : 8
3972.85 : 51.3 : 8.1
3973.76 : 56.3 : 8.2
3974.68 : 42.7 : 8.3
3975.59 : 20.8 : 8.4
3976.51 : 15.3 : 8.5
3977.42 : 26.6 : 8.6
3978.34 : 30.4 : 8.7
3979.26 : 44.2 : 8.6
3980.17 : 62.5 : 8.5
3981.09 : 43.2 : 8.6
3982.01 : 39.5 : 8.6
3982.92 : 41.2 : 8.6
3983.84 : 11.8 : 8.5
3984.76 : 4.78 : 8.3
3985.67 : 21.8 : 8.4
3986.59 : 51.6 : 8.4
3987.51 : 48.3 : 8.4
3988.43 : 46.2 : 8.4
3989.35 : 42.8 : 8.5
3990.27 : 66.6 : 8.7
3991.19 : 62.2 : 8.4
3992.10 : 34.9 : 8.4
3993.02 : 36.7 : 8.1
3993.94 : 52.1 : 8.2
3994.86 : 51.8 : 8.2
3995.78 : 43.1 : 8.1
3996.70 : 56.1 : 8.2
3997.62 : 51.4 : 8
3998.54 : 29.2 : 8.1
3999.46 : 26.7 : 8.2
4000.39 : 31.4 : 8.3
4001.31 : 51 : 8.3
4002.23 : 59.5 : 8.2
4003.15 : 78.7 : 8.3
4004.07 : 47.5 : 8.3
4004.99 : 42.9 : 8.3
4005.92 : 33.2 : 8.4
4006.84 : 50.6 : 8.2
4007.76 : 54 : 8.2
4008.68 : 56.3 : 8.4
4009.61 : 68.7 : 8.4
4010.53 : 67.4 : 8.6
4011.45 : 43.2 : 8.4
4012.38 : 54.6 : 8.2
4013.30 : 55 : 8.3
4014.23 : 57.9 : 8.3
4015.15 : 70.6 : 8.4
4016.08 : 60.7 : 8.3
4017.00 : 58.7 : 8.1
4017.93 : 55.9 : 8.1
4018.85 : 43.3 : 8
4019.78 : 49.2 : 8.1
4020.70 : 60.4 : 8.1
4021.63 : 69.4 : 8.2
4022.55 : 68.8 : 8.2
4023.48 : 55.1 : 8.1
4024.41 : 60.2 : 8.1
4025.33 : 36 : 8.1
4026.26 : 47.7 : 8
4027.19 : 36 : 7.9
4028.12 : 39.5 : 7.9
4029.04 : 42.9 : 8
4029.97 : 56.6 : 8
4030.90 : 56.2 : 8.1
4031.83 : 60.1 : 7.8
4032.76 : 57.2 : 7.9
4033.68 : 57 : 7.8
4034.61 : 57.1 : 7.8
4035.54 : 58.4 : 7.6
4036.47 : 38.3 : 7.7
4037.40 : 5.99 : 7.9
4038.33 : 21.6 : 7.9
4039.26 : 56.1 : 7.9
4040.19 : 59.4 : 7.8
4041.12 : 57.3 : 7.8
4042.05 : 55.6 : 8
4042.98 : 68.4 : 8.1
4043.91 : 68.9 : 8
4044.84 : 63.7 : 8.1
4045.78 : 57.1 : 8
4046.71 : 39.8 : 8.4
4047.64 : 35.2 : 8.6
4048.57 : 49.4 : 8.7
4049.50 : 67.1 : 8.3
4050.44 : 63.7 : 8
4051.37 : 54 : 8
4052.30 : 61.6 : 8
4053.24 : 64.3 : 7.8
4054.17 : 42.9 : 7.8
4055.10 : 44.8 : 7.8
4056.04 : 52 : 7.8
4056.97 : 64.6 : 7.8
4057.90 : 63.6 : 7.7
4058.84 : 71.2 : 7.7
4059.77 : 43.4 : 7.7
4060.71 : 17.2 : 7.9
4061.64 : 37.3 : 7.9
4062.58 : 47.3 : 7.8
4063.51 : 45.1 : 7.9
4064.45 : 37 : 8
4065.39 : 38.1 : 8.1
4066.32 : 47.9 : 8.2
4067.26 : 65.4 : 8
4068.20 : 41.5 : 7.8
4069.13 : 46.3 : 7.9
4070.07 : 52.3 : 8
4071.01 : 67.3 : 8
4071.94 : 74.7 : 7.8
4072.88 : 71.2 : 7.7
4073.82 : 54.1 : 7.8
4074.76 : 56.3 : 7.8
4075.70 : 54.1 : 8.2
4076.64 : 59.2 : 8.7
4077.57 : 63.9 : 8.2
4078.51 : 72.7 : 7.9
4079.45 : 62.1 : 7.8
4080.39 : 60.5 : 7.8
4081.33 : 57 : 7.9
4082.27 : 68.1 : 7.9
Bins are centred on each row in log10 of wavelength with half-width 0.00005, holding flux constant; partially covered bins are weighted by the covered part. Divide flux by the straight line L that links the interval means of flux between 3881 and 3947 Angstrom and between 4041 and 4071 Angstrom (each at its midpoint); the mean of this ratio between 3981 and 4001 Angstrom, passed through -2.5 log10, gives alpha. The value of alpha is 0.21 mag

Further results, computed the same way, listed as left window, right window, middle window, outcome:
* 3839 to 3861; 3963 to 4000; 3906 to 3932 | 0.06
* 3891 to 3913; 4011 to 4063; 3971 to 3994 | 0.24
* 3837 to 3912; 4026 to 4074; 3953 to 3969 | 0.06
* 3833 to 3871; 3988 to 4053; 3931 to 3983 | 0.13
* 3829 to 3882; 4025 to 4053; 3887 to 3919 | 0.18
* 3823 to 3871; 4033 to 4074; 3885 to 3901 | 0.29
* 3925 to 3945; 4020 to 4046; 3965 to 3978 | 0.08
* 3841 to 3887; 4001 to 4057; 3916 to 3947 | 0.25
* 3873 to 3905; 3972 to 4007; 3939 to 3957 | -0.09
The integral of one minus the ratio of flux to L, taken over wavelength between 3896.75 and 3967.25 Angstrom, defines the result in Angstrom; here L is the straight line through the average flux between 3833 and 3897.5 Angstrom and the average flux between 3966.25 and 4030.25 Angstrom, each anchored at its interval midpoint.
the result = 3.4 Angstrom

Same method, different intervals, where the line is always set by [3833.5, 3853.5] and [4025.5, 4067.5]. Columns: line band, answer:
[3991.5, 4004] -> 1.25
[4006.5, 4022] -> -1.84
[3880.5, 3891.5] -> 1.60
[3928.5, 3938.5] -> 1.42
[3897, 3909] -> 1.93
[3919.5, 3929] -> 2.20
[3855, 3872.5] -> 2.42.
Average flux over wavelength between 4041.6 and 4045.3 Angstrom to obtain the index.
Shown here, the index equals 64.2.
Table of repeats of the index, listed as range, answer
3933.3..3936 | 54.6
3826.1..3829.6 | 61.1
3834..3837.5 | 66.3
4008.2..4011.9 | 59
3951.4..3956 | 45.8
